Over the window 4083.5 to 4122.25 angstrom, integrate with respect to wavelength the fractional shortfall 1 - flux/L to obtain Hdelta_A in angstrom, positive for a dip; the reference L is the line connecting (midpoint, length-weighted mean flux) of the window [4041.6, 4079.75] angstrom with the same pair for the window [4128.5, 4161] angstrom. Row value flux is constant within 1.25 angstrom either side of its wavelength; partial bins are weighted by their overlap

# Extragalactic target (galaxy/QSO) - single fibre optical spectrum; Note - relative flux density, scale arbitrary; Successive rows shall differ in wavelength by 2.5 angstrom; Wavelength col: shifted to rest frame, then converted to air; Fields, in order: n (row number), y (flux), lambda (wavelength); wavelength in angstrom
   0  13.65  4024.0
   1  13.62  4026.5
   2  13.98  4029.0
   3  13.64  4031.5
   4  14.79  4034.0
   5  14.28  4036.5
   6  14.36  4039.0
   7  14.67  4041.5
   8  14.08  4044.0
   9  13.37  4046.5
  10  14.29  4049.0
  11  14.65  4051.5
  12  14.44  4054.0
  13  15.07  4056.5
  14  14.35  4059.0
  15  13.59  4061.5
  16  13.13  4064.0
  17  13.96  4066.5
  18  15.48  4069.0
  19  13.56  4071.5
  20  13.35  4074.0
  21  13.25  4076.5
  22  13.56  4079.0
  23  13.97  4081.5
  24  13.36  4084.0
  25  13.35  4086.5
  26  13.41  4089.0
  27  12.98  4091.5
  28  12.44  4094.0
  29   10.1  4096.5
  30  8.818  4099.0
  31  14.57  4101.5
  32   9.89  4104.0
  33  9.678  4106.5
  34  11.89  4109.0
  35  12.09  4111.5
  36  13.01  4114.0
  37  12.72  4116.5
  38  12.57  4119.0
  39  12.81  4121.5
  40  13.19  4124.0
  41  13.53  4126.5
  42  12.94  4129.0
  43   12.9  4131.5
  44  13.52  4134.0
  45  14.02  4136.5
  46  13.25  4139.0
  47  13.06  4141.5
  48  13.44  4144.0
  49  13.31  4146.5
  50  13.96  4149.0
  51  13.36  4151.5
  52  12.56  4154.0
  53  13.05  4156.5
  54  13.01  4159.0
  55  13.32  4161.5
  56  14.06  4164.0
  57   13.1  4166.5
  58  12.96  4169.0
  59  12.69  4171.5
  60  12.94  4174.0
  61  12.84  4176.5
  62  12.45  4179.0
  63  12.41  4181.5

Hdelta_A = 4.48 angstrom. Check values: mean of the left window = 14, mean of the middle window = 12.1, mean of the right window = 13.3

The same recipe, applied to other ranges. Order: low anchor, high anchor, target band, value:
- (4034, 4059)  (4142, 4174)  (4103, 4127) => 2.7 angstrom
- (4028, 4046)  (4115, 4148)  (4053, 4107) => 2.8 angstrom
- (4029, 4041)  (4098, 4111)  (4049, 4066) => -1.2 angstrom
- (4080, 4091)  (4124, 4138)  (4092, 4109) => 3.0 angstrom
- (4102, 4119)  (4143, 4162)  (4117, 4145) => -1.6 angstrom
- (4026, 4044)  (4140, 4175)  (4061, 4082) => 0.2 angstrom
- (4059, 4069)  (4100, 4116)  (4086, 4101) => 0.8 angstrom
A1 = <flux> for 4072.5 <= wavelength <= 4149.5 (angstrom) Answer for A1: 12.7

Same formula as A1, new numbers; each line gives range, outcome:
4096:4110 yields 10.8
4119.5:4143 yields 13.2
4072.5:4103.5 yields 12.7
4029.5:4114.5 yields 13.3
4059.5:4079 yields 13.8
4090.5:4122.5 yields 11.8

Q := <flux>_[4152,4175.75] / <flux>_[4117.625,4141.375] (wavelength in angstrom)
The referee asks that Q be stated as 1.0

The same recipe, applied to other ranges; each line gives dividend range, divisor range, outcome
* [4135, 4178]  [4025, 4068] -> 0.94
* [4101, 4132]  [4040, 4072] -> 0.87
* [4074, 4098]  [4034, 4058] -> 0.90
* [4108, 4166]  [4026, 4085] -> 0.93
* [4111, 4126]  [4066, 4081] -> 0.92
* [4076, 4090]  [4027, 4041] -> 0.95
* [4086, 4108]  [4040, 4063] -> 0.82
